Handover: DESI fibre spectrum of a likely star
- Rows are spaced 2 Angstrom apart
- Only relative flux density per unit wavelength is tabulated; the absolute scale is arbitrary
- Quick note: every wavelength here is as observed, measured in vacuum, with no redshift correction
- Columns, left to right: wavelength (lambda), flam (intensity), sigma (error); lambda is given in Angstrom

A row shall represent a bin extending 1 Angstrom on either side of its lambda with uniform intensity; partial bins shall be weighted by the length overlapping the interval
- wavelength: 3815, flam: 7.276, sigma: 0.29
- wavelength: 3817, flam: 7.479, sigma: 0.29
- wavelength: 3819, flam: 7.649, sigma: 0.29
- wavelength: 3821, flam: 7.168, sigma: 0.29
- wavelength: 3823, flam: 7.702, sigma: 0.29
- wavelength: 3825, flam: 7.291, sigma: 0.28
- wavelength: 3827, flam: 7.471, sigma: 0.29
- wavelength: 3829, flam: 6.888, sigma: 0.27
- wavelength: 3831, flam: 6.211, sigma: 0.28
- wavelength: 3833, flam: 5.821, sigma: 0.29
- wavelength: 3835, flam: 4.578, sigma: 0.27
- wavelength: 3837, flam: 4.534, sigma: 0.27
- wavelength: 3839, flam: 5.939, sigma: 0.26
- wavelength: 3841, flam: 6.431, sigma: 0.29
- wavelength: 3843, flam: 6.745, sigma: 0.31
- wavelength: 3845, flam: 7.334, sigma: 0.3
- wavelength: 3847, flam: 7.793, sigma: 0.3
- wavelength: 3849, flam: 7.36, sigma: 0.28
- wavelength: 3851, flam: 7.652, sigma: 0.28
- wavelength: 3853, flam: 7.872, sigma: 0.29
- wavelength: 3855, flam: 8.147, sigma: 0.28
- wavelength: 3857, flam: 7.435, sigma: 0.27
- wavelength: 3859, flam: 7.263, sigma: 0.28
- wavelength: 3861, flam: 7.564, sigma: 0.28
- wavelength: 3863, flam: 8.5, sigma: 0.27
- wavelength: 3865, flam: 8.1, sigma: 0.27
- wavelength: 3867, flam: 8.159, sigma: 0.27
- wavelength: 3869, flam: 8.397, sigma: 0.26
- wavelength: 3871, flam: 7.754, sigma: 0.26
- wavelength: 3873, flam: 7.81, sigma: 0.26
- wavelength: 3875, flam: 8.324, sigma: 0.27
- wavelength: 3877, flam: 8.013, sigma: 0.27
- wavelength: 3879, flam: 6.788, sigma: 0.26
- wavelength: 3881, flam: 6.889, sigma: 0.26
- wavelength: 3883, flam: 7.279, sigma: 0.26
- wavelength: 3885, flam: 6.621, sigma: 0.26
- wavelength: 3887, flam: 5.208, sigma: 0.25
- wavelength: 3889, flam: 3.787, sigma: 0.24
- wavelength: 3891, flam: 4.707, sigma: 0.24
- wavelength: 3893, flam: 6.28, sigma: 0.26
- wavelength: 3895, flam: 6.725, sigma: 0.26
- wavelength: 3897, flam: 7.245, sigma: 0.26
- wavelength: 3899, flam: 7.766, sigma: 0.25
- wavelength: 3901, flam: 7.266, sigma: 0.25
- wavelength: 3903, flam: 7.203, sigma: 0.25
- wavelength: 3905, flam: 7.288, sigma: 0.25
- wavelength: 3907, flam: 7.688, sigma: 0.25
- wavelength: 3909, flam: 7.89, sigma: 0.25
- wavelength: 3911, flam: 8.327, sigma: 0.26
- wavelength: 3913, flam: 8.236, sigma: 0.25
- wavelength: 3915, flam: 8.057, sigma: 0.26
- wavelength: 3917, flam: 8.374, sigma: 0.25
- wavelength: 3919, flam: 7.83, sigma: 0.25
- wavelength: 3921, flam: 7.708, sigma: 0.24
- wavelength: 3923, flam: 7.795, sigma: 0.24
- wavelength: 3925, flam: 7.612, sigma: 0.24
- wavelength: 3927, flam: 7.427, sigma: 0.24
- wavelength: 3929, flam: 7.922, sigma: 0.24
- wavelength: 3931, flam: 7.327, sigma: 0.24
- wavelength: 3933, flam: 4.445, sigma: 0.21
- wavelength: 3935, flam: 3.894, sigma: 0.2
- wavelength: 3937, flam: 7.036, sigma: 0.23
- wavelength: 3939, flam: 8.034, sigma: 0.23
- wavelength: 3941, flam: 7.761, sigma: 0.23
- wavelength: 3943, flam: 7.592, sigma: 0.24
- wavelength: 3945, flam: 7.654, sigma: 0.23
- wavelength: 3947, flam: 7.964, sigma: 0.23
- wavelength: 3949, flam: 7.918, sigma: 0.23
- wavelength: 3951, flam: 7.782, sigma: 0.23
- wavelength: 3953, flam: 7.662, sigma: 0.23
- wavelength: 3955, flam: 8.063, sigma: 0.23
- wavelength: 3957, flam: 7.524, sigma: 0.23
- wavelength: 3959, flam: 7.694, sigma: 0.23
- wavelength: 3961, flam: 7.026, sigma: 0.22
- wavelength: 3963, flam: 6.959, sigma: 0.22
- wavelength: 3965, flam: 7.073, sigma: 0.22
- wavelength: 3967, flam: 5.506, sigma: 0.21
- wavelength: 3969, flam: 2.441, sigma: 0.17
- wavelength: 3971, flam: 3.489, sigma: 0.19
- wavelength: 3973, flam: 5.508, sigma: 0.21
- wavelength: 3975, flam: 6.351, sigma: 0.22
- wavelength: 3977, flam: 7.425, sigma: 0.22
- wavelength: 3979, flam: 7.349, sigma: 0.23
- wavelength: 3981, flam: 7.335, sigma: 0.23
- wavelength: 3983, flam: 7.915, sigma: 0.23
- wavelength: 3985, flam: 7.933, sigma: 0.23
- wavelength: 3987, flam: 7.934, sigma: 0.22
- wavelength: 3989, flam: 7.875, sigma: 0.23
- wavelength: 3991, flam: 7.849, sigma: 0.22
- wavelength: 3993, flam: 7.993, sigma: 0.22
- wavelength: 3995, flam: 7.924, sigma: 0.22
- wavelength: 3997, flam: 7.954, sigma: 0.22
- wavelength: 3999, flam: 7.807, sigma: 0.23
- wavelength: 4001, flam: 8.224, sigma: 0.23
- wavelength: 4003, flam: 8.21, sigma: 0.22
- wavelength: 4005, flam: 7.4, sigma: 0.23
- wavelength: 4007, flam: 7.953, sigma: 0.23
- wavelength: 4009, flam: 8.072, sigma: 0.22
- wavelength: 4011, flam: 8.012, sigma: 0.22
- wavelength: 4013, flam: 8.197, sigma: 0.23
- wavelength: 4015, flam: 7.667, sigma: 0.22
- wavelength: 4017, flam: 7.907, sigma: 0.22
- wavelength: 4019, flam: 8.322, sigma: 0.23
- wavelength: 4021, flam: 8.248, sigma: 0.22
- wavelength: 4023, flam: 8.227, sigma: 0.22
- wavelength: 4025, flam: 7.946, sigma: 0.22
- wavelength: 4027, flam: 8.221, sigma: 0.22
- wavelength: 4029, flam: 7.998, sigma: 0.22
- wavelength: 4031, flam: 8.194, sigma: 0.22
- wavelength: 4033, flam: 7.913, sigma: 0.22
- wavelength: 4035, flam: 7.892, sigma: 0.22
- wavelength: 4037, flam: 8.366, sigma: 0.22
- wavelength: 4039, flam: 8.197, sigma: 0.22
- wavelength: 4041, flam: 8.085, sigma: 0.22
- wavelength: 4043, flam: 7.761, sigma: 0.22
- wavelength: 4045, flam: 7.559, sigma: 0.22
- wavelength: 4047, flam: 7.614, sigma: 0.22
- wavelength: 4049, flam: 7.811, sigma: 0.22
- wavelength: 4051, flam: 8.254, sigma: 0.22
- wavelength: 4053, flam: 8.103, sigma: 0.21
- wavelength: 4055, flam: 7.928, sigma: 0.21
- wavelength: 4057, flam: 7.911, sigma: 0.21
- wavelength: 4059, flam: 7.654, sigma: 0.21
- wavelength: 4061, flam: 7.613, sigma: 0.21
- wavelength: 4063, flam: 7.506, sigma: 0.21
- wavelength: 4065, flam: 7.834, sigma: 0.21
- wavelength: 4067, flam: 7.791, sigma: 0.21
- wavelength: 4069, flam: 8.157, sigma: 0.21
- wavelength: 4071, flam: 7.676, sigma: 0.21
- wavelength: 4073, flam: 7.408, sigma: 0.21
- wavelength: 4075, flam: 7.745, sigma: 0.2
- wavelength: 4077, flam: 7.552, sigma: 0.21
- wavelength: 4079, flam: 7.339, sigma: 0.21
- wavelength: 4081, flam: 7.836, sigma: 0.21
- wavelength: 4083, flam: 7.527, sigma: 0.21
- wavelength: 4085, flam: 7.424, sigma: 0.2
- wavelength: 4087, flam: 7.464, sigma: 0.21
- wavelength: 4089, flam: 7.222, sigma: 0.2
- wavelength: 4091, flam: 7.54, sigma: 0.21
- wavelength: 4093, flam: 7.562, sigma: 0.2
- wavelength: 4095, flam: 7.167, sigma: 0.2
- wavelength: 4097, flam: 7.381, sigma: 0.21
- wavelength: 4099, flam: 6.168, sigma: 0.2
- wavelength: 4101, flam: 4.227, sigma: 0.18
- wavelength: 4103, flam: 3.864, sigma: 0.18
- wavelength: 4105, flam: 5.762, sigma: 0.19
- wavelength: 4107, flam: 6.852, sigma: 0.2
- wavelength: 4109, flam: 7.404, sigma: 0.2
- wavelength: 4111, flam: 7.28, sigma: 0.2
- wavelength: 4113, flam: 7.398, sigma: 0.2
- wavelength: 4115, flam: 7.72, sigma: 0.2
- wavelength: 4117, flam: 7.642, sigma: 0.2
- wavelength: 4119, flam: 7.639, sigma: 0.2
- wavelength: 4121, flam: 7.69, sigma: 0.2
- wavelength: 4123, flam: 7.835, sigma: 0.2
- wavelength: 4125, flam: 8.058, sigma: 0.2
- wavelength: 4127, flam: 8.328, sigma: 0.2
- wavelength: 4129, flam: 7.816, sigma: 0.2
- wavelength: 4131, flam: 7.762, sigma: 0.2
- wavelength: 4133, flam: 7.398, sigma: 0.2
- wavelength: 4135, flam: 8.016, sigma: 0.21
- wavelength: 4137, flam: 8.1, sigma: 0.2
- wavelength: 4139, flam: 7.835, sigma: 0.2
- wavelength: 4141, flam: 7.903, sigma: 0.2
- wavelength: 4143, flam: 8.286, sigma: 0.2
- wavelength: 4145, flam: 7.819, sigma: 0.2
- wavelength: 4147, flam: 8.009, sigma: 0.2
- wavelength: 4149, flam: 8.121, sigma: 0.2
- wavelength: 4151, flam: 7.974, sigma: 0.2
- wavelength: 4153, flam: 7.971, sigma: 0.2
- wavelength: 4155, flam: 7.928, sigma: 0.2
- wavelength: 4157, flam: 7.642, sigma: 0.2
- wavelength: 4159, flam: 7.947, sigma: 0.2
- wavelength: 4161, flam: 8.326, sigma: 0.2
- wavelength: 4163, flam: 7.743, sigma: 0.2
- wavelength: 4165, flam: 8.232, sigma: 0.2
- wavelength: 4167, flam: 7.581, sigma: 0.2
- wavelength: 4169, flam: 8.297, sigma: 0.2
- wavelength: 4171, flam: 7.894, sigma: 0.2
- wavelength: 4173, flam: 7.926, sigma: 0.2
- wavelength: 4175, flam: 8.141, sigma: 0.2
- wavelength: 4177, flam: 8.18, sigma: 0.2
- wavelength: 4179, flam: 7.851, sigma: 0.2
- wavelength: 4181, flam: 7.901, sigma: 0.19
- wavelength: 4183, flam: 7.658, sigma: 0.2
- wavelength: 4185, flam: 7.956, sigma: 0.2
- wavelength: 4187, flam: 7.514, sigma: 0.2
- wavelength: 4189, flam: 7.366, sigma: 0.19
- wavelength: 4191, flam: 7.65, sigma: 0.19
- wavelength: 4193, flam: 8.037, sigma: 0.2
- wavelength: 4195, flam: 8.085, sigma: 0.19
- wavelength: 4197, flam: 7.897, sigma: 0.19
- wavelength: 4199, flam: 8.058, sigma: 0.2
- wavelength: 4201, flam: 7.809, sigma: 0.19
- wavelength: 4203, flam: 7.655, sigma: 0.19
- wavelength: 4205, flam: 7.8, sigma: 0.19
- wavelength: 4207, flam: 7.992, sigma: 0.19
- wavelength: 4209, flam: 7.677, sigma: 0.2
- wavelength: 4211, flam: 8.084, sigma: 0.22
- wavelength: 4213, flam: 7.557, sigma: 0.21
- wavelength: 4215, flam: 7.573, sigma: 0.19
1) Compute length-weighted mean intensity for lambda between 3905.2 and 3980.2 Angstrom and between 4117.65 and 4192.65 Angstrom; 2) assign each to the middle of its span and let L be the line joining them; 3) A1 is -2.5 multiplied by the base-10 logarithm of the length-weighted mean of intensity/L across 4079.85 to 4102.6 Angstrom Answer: 0.10 mag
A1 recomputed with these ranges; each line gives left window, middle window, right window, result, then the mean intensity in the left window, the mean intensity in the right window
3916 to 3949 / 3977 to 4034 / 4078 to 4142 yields -0.09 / 7.29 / 7.29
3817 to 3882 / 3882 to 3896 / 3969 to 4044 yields 0.26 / 7.24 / 7.65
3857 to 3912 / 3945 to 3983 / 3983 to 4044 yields 0.14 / 7.22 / 8.01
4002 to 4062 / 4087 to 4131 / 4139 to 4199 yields 0.12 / 7.97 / 7.93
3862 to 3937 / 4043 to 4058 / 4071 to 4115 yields -0.12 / 7.2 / 6.99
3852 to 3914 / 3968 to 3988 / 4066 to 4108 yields 0.13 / 7.31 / 7.03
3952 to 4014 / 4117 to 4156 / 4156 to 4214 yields -0.03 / 7.25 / 7.88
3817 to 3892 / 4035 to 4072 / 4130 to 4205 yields -0.04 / 7.01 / 7.9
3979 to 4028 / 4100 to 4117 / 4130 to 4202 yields 0.23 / 7.95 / 7.91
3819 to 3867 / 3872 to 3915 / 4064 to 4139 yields 0.01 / 7.07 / 7.35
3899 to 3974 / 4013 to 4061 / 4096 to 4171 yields -0.09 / 7.12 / 7.52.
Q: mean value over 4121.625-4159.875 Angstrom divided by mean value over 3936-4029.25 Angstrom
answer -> 1.06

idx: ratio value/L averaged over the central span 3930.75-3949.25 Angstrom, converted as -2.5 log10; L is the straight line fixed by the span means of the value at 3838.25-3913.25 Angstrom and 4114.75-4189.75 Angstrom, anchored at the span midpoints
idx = 0.08 mag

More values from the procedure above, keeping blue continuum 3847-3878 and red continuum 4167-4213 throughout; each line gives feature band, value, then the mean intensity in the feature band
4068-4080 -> 0.03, 7.65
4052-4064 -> 0.01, 7.79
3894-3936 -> 0.08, 7.33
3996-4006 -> -0.01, 7.92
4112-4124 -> 0.03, 7.65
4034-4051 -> -0.01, 7.93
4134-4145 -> -0.02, 8.01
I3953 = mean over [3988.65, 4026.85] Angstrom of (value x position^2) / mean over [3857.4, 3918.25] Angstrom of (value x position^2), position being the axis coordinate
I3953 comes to 1.2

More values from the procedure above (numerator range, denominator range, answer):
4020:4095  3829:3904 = 1.23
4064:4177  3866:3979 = 1.19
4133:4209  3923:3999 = 1.24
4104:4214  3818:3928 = 1.25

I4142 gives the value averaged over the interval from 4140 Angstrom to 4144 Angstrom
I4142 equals 8.09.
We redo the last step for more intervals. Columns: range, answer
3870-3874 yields 7.78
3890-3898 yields 6.24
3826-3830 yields 7.18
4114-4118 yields 7.68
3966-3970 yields 3.97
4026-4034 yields 8.08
